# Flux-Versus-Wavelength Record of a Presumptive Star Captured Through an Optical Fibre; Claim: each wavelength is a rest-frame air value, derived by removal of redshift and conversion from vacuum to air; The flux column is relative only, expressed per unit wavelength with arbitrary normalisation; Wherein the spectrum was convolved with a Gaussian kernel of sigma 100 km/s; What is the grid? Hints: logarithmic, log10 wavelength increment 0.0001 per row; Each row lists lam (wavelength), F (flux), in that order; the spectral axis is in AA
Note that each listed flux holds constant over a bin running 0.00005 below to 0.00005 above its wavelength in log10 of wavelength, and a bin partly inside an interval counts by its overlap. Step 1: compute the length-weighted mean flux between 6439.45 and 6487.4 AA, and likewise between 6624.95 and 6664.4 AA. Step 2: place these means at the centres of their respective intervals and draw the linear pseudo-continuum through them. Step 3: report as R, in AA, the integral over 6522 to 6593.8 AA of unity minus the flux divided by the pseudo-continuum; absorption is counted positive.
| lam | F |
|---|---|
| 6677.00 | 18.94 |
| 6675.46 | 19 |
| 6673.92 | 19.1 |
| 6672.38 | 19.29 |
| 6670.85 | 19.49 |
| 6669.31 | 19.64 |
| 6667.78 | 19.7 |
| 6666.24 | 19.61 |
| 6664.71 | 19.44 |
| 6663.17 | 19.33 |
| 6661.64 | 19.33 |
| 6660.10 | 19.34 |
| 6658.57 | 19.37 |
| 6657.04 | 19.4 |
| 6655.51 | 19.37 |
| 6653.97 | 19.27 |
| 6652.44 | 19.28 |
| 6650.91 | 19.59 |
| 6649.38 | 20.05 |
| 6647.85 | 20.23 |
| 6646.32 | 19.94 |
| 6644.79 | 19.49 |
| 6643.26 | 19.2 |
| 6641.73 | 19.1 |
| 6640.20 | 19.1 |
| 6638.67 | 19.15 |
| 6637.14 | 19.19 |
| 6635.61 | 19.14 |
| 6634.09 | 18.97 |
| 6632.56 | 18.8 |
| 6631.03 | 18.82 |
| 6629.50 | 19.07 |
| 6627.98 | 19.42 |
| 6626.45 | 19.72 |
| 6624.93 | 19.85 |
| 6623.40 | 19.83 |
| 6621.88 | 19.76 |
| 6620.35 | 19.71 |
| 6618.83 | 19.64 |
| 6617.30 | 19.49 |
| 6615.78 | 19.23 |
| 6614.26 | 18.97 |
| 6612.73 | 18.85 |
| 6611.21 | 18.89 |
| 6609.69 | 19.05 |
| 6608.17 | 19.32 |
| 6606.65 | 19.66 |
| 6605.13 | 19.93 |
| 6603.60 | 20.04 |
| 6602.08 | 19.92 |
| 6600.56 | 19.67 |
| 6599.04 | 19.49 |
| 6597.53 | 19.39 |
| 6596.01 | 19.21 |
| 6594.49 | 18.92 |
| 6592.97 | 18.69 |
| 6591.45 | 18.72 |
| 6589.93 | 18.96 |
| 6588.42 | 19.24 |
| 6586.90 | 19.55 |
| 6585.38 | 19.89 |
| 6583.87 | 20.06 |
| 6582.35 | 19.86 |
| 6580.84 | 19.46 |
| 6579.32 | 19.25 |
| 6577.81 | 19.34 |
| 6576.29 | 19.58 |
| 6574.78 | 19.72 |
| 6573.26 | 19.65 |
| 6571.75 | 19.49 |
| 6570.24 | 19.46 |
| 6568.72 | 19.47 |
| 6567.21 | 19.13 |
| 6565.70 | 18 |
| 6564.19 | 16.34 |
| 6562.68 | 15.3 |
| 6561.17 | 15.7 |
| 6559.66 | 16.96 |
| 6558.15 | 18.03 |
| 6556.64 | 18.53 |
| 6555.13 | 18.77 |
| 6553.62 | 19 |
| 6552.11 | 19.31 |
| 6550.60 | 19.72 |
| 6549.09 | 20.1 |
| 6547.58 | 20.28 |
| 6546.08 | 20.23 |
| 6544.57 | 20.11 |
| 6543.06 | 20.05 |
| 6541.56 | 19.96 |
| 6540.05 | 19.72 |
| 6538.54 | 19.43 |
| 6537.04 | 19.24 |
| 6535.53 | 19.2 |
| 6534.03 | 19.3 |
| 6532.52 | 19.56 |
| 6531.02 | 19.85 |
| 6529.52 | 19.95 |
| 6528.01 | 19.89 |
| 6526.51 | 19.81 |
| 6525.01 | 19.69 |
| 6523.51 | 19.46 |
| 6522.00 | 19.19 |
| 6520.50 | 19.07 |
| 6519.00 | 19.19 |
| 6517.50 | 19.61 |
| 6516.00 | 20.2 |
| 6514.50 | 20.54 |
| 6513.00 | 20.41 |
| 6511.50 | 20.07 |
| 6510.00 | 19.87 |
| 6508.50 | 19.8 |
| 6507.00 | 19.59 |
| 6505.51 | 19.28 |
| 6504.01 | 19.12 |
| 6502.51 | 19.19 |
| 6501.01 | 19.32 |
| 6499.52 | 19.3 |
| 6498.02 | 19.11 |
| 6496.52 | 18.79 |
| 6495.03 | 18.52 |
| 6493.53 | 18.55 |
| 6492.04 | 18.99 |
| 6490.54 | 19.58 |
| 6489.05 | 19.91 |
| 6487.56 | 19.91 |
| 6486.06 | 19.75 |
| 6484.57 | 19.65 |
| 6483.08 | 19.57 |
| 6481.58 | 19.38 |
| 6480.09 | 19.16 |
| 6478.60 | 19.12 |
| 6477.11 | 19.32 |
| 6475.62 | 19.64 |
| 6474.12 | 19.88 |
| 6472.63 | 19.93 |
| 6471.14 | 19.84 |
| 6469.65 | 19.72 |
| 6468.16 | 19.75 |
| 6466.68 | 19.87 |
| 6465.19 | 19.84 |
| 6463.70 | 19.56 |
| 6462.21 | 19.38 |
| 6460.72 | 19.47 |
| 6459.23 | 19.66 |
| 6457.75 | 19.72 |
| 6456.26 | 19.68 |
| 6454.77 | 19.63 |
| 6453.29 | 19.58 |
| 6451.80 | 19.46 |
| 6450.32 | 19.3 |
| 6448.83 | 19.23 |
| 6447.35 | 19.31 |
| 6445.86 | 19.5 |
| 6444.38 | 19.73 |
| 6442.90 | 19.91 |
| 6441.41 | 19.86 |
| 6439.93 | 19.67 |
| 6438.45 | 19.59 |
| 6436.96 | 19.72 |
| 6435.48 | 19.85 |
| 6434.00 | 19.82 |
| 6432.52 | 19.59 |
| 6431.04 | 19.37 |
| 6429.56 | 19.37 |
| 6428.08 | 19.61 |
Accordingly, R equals 1.12 AA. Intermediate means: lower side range 19.6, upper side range 19.4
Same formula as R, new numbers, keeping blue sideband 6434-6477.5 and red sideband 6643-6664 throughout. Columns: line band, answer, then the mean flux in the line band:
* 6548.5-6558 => 0.21 AA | 19.1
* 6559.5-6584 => 1.17 AA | 18.6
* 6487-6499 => 0.28 AA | 19.2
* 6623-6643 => 0.31 AA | 19.2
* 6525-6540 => 0.00 AA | 19.6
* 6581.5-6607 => 0.10 AA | 19.5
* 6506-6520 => -0.20 AA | 19.9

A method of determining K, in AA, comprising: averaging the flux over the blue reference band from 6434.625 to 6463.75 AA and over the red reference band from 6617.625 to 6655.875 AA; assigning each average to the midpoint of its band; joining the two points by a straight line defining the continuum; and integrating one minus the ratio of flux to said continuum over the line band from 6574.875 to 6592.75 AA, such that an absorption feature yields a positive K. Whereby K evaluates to 0.0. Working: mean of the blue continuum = 19.6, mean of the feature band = 19.4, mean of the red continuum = 19.4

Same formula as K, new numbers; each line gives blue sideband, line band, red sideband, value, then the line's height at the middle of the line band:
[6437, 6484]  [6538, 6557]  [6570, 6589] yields -0.07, 19.6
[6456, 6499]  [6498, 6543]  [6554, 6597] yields -1.04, 19.2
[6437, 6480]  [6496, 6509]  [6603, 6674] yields 0.19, 19.6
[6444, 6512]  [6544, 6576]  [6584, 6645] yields 1.09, 19.4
